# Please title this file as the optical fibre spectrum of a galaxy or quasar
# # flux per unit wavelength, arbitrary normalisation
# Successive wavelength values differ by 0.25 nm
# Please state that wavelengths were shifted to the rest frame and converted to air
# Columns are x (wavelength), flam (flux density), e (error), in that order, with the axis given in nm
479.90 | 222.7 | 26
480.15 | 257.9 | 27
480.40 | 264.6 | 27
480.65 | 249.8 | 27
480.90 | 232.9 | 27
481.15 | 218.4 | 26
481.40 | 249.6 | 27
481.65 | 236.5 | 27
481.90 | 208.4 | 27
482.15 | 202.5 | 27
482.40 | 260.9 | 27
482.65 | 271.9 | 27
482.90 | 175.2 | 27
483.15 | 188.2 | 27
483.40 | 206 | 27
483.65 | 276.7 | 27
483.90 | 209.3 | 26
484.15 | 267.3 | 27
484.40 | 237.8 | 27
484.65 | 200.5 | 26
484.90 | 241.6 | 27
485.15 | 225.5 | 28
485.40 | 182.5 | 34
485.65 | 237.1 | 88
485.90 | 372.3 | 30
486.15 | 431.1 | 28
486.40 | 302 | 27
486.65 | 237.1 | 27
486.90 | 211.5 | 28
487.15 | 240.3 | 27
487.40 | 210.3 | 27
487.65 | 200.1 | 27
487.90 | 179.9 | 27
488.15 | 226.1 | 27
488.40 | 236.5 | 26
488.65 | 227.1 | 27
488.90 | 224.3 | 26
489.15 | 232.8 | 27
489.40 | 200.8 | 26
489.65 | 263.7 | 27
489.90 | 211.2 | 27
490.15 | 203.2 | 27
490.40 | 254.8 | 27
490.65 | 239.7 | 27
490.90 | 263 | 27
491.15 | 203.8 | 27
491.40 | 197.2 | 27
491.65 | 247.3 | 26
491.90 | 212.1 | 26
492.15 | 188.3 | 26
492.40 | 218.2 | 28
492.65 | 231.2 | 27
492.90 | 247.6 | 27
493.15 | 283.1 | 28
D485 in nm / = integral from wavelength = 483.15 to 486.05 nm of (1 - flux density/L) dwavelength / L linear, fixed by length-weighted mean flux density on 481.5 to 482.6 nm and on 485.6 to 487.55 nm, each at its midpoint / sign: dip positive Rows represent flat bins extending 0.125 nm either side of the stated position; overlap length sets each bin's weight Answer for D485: 0.21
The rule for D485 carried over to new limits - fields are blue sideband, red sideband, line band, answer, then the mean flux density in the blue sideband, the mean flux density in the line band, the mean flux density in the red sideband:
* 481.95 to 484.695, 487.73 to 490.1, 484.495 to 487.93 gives -0.391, 227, 250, 221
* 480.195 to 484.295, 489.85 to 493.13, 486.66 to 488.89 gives 0.109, 233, 218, 227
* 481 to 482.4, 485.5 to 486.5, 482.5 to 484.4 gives 0.287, 227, 229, 333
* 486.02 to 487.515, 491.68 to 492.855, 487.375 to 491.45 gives 0.375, 273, 223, 218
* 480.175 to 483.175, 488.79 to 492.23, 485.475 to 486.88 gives -0.460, 232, 303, 225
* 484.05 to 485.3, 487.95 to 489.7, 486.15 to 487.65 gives -0.151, 233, 253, 227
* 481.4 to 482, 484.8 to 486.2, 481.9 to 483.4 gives 0.138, 229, 218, 274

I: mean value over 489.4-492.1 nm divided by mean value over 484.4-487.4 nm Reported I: 0.9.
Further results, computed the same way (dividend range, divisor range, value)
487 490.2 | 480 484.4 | 0.94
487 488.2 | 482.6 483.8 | 0.96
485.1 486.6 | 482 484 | 1.31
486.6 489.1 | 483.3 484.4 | 0.91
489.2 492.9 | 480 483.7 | 0.97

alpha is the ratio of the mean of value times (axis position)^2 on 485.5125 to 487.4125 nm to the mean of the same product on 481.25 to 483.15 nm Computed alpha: 1.3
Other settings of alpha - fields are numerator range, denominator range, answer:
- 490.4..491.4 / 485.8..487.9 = 0.88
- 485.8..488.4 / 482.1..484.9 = 1.15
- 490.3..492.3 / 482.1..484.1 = 1.03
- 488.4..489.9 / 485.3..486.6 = 0.76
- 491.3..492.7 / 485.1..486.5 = 0.75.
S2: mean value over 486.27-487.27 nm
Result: 249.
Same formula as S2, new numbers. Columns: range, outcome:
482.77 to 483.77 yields 212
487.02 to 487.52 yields 225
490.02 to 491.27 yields 233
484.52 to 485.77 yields 217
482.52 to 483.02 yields 224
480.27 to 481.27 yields 242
